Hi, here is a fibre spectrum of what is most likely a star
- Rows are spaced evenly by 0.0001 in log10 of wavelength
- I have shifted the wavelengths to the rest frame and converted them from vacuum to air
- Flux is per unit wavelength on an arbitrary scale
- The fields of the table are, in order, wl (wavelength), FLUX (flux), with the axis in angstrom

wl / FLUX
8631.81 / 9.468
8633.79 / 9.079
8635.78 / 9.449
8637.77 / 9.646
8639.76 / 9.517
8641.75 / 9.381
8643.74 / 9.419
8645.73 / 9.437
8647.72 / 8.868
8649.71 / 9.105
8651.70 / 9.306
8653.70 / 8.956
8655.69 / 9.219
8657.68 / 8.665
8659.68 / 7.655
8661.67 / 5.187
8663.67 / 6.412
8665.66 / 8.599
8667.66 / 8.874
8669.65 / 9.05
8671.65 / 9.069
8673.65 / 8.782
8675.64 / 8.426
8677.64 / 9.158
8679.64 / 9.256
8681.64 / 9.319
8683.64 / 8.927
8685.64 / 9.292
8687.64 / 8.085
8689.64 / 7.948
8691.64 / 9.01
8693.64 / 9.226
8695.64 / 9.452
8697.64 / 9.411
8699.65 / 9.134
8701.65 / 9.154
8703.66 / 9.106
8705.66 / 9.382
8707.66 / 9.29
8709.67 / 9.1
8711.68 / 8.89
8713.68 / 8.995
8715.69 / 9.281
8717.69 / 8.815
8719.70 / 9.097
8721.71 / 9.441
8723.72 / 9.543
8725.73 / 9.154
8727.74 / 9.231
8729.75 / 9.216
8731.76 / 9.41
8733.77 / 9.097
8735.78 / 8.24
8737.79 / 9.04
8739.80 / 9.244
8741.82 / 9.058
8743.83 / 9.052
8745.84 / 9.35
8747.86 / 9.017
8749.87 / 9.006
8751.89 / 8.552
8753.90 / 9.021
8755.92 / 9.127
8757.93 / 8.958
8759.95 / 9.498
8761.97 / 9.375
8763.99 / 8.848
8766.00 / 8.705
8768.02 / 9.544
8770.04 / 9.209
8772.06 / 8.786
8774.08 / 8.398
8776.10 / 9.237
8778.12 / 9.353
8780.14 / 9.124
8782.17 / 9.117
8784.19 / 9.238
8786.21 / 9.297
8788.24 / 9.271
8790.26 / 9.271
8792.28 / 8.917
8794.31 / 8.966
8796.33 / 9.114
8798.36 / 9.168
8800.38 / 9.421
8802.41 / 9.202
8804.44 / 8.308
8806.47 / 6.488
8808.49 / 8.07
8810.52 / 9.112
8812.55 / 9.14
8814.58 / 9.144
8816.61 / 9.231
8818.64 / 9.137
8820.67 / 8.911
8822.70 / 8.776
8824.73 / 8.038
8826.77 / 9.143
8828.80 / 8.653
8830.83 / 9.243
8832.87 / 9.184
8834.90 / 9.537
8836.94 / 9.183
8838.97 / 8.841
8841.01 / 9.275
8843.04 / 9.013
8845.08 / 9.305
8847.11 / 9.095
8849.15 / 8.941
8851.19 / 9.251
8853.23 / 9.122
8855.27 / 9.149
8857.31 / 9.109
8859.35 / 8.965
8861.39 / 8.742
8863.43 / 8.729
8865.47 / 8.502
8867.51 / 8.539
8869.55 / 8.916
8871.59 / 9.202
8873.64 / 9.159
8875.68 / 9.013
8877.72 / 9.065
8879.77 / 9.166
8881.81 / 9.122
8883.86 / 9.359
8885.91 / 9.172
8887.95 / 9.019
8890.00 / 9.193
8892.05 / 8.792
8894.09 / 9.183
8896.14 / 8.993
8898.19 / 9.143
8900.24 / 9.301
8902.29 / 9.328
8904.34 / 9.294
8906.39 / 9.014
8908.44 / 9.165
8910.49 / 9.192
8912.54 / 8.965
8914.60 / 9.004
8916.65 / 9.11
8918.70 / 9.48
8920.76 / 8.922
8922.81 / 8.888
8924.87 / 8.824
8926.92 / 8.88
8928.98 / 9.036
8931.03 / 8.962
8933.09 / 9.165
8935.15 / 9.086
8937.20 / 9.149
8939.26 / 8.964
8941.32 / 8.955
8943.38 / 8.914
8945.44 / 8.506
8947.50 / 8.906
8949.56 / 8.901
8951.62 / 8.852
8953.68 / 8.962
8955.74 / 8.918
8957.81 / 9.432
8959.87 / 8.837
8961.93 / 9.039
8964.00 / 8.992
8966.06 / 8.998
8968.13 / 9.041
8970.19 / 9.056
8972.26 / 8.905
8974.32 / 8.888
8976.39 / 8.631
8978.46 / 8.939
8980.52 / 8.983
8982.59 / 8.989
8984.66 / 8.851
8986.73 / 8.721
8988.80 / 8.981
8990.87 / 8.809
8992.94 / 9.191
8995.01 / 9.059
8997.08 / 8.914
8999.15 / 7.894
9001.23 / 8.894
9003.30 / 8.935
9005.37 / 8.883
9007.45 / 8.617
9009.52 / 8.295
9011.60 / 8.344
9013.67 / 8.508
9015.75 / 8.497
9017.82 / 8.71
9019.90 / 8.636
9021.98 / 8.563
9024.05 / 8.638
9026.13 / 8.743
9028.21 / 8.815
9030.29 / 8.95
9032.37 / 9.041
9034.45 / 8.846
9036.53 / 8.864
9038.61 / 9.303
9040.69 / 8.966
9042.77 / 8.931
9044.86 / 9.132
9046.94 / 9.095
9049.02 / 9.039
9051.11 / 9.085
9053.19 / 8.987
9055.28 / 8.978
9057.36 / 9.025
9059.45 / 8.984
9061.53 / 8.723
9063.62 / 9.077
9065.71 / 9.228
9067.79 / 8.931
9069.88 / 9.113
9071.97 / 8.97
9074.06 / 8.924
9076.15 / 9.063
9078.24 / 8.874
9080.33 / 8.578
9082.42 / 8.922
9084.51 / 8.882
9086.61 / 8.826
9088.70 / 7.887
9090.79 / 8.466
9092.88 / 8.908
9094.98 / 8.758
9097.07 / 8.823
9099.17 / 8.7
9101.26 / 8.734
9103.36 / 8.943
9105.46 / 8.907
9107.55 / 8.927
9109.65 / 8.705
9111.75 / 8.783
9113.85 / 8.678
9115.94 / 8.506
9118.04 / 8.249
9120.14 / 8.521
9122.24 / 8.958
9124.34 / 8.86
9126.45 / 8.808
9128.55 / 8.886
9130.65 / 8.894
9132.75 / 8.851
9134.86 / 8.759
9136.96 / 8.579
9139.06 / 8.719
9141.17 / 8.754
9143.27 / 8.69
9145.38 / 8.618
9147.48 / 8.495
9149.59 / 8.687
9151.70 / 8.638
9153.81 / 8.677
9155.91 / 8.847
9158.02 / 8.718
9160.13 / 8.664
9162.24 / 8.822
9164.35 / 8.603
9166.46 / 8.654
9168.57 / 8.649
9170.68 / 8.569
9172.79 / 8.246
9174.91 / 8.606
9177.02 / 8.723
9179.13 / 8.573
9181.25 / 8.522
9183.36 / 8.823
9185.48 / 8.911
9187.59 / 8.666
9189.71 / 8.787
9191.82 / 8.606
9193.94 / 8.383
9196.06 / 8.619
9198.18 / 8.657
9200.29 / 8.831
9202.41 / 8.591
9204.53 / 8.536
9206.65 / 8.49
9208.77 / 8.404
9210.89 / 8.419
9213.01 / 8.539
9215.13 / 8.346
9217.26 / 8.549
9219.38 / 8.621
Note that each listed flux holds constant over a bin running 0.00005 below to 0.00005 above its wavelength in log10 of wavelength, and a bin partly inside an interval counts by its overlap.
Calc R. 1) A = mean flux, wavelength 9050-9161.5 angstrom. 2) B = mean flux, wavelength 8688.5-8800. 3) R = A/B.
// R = 1.0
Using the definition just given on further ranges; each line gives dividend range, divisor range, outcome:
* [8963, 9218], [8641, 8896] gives 0.98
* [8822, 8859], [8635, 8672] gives 1.04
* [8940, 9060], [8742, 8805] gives 0.98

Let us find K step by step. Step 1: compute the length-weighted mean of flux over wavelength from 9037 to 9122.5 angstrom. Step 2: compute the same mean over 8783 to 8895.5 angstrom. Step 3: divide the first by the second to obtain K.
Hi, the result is 1.0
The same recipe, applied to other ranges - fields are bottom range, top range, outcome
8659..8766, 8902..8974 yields 1.01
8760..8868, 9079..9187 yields 0.97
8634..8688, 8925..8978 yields 1.02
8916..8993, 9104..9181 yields 0.97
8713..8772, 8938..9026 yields 0.97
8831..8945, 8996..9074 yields 0.98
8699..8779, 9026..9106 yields 0.98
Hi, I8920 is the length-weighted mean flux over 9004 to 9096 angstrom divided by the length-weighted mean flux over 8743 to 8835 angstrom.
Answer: 0.98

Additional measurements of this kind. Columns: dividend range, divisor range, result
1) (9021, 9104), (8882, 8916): 0.97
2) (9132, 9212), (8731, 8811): 0.96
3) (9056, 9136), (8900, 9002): 0.98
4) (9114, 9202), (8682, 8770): 0.96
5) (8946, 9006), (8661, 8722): 1.01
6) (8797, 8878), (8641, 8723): 1.01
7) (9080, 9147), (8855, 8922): 0.96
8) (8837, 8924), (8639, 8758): 1.01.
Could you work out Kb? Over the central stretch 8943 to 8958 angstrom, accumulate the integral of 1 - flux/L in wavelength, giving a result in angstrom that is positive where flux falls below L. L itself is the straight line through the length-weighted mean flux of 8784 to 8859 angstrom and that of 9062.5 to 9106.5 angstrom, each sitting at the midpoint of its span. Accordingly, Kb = 0.0 angstrom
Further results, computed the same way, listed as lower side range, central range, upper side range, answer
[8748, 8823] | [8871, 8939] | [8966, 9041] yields -1.7 angstrom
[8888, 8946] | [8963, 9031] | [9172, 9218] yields 1.0 angstrom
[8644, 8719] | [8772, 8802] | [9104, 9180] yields -1.2 angstrom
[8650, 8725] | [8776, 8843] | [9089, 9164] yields -1.3 angstrom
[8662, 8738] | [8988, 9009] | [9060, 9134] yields 0.1 angstrom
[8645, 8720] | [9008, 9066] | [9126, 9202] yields -0.9 angstrom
